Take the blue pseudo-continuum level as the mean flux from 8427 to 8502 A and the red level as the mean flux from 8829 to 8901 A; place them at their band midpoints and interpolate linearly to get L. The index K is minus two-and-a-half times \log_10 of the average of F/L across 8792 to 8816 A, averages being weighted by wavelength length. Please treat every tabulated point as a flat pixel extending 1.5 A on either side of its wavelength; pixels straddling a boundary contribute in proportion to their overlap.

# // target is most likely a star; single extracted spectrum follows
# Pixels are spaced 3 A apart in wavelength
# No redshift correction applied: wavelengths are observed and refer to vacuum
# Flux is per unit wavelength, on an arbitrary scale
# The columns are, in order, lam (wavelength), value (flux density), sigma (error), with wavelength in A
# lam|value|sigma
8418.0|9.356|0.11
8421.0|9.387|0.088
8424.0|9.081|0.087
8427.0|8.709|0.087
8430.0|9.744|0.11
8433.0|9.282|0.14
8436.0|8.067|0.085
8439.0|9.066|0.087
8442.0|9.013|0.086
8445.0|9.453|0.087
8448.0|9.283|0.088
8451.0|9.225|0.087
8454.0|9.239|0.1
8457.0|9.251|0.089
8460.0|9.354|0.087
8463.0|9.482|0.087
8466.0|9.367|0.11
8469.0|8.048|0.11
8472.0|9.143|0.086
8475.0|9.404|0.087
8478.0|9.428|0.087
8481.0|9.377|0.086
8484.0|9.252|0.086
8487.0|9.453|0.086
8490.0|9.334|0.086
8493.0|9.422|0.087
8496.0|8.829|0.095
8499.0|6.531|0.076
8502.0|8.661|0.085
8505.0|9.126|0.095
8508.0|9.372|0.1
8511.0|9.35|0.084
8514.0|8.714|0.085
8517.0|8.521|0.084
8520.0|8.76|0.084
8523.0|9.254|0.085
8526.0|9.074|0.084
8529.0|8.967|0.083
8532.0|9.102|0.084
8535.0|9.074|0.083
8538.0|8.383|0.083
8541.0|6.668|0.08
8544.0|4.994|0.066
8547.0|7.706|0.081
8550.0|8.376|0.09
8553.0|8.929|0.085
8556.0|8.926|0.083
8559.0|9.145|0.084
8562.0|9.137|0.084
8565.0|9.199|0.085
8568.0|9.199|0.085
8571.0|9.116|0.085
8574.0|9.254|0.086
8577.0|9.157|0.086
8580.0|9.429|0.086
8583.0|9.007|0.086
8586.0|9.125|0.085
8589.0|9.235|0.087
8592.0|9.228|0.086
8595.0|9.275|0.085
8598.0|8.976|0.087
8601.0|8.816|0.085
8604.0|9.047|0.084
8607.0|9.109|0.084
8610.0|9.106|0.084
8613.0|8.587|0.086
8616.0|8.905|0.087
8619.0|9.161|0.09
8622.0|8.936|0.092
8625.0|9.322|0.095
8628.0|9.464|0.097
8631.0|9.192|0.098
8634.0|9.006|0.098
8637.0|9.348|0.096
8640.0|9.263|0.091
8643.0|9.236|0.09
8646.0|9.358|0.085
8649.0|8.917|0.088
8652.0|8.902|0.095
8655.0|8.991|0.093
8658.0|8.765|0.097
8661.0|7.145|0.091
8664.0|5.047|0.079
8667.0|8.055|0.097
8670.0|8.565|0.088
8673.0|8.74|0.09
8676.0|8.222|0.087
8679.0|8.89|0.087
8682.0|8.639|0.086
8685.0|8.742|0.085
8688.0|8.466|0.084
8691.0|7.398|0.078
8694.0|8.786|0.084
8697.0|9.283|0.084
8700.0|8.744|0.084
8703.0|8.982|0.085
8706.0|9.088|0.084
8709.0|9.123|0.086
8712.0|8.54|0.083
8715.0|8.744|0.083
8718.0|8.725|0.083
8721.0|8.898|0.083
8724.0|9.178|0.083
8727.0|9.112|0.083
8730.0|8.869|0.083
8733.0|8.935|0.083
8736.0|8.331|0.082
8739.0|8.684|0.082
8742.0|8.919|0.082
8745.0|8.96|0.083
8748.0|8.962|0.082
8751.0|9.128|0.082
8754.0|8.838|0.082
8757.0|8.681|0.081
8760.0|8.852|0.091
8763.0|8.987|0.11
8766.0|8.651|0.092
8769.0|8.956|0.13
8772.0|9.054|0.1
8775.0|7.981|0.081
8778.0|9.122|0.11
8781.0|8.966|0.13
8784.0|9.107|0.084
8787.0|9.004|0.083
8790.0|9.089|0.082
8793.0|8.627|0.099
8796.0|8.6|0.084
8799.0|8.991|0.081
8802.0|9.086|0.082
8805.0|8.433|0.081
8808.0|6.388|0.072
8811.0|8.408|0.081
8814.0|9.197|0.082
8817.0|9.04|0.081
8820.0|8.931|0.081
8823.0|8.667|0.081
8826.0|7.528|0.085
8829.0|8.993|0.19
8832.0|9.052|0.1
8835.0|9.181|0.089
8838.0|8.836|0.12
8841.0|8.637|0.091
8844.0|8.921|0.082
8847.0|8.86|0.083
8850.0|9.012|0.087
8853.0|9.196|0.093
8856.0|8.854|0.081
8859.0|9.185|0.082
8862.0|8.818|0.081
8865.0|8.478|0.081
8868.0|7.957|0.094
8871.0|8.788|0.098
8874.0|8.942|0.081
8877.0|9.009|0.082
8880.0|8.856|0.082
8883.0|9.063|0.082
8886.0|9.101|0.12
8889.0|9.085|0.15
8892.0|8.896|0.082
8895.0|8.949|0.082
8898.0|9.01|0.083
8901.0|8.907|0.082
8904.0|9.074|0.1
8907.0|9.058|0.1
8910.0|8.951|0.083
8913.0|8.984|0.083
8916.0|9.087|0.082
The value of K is 0.06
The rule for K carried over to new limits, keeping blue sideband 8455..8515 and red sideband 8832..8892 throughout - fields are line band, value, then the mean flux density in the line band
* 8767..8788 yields 0.006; 8.88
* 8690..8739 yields 0.018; 8.81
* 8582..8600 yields -0.016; 9.14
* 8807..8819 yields 0.068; 8.36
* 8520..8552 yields 0.104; 8.2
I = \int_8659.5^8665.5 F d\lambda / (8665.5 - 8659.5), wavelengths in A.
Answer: 6.1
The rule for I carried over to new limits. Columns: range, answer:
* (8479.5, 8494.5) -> 9.37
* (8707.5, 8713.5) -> 8.83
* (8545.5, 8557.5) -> 8.48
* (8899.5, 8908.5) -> 9.01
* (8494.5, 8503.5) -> 8.01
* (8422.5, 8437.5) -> 8.98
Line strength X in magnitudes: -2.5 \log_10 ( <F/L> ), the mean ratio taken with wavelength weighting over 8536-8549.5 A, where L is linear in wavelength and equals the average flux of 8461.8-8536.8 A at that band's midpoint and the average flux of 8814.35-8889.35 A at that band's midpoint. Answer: 0.251 mag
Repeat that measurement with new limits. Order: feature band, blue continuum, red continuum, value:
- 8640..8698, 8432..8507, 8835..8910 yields 0.066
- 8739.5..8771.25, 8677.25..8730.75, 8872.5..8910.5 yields -0.006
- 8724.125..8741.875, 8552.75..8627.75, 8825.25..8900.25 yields 0.018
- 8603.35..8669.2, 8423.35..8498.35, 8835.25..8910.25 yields 0.034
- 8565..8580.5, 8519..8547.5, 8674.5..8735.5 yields -0.109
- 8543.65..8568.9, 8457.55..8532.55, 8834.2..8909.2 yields 0.057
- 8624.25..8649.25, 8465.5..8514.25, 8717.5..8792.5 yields -0.038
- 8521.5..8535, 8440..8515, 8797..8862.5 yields -0.007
